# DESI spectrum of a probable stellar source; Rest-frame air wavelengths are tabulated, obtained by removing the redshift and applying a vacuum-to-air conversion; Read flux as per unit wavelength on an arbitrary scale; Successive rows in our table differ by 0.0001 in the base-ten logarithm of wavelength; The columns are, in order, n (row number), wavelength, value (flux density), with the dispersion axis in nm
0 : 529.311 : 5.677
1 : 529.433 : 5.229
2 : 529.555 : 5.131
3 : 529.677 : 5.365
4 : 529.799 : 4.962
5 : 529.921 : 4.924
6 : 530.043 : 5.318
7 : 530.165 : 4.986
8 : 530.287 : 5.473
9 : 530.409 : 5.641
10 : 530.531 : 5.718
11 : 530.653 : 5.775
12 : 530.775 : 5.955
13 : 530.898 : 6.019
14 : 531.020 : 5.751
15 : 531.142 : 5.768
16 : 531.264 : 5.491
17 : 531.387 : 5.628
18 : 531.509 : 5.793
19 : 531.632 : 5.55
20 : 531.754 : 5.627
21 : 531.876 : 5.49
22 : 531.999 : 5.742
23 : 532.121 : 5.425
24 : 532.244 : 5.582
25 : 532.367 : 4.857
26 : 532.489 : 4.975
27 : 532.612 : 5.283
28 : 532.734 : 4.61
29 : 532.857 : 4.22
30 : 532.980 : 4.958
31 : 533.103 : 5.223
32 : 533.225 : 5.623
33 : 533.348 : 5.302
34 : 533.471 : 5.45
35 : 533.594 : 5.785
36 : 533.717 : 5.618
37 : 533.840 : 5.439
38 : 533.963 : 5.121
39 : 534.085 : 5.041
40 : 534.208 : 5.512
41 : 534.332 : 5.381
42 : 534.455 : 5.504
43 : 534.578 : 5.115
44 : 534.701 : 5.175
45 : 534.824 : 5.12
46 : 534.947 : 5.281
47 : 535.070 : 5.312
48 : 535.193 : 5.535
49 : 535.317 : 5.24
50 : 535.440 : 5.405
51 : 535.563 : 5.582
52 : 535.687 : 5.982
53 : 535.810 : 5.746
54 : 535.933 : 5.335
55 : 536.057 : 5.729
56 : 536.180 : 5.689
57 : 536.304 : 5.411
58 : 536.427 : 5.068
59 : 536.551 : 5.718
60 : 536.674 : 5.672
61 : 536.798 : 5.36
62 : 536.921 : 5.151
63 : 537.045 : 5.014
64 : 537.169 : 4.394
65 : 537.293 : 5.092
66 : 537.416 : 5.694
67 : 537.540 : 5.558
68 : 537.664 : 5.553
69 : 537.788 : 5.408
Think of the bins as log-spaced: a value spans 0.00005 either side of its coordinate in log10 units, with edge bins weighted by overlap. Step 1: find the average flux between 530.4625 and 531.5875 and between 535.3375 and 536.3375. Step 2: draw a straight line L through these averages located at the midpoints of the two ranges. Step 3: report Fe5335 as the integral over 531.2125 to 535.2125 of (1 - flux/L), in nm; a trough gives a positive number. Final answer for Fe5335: 0.26 nm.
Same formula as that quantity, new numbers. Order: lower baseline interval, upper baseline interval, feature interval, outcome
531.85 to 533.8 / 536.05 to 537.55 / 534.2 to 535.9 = -0.04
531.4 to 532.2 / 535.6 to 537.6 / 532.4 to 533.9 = 0.09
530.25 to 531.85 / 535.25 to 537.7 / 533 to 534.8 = 0.06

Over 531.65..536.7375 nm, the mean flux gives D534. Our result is 5.37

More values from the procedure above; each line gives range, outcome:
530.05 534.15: 5.42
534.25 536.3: 5.44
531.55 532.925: 5.22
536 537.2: 5.34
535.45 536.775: 5.58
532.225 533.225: 4.98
